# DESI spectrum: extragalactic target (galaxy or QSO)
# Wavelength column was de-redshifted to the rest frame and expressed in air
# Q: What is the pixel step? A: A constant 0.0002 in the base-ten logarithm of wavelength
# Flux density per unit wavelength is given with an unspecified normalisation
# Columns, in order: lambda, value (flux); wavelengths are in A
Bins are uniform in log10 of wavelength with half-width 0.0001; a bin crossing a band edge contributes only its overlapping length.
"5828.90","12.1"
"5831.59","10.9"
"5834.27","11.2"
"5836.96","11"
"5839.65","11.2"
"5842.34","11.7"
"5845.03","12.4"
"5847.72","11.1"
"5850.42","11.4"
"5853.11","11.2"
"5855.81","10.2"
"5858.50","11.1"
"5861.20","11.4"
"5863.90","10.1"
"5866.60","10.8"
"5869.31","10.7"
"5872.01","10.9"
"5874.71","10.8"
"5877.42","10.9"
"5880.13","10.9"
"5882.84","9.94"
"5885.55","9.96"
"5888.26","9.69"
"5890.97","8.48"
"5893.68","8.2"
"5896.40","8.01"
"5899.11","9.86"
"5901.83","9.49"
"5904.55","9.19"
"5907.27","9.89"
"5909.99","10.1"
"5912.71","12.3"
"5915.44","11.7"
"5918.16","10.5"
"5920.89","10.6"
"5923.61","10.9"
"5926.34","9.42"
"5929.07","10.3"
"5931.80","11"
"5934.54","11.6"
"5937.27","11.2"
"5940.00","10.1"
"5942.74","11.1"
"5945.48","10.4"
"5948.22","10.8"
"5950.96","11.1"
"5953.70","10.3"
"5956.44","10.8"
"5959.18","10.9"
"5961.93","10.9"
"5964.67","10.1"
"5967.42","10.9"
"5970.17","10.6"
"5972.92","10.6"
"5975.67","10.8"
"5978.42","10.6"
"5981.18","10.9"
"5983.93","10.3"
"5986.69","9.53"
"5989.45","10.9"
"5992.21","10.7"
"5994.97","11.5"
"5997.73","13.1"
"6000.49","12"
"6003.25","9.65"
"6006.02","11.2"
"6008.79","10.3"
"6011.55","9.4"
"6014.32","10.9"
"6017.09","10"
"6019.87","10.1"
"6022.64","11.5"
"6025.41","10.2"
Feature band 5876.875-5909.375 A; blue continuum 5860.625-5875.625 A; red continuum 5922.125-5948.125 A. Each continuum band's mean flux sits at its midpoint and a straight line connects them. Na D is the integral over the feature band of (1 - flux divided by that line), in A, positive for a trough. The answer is 3.6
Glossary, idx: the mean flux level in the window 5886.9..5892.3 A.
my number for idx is 9.09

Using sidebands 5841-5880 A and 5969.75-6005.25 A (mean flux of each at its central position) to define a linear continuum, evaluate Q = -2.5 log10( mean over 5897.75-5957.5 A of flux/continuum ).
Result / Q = 0.04 mag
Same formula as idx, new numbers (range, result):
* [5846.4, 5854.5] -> 11.2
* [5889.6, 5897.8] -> 8.25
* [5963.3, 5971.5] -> 10.5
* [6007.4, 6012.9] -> 9.86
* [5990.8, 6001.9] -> 11.8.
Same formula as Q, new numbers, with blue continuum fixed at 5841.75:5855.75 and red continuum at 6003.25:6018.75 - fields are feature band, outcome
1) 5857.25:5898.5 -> 0.113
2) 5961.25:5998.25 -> -0.026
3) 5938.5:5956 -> 0.009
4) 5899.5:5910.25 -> 0.147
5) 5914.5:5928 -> 0.033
